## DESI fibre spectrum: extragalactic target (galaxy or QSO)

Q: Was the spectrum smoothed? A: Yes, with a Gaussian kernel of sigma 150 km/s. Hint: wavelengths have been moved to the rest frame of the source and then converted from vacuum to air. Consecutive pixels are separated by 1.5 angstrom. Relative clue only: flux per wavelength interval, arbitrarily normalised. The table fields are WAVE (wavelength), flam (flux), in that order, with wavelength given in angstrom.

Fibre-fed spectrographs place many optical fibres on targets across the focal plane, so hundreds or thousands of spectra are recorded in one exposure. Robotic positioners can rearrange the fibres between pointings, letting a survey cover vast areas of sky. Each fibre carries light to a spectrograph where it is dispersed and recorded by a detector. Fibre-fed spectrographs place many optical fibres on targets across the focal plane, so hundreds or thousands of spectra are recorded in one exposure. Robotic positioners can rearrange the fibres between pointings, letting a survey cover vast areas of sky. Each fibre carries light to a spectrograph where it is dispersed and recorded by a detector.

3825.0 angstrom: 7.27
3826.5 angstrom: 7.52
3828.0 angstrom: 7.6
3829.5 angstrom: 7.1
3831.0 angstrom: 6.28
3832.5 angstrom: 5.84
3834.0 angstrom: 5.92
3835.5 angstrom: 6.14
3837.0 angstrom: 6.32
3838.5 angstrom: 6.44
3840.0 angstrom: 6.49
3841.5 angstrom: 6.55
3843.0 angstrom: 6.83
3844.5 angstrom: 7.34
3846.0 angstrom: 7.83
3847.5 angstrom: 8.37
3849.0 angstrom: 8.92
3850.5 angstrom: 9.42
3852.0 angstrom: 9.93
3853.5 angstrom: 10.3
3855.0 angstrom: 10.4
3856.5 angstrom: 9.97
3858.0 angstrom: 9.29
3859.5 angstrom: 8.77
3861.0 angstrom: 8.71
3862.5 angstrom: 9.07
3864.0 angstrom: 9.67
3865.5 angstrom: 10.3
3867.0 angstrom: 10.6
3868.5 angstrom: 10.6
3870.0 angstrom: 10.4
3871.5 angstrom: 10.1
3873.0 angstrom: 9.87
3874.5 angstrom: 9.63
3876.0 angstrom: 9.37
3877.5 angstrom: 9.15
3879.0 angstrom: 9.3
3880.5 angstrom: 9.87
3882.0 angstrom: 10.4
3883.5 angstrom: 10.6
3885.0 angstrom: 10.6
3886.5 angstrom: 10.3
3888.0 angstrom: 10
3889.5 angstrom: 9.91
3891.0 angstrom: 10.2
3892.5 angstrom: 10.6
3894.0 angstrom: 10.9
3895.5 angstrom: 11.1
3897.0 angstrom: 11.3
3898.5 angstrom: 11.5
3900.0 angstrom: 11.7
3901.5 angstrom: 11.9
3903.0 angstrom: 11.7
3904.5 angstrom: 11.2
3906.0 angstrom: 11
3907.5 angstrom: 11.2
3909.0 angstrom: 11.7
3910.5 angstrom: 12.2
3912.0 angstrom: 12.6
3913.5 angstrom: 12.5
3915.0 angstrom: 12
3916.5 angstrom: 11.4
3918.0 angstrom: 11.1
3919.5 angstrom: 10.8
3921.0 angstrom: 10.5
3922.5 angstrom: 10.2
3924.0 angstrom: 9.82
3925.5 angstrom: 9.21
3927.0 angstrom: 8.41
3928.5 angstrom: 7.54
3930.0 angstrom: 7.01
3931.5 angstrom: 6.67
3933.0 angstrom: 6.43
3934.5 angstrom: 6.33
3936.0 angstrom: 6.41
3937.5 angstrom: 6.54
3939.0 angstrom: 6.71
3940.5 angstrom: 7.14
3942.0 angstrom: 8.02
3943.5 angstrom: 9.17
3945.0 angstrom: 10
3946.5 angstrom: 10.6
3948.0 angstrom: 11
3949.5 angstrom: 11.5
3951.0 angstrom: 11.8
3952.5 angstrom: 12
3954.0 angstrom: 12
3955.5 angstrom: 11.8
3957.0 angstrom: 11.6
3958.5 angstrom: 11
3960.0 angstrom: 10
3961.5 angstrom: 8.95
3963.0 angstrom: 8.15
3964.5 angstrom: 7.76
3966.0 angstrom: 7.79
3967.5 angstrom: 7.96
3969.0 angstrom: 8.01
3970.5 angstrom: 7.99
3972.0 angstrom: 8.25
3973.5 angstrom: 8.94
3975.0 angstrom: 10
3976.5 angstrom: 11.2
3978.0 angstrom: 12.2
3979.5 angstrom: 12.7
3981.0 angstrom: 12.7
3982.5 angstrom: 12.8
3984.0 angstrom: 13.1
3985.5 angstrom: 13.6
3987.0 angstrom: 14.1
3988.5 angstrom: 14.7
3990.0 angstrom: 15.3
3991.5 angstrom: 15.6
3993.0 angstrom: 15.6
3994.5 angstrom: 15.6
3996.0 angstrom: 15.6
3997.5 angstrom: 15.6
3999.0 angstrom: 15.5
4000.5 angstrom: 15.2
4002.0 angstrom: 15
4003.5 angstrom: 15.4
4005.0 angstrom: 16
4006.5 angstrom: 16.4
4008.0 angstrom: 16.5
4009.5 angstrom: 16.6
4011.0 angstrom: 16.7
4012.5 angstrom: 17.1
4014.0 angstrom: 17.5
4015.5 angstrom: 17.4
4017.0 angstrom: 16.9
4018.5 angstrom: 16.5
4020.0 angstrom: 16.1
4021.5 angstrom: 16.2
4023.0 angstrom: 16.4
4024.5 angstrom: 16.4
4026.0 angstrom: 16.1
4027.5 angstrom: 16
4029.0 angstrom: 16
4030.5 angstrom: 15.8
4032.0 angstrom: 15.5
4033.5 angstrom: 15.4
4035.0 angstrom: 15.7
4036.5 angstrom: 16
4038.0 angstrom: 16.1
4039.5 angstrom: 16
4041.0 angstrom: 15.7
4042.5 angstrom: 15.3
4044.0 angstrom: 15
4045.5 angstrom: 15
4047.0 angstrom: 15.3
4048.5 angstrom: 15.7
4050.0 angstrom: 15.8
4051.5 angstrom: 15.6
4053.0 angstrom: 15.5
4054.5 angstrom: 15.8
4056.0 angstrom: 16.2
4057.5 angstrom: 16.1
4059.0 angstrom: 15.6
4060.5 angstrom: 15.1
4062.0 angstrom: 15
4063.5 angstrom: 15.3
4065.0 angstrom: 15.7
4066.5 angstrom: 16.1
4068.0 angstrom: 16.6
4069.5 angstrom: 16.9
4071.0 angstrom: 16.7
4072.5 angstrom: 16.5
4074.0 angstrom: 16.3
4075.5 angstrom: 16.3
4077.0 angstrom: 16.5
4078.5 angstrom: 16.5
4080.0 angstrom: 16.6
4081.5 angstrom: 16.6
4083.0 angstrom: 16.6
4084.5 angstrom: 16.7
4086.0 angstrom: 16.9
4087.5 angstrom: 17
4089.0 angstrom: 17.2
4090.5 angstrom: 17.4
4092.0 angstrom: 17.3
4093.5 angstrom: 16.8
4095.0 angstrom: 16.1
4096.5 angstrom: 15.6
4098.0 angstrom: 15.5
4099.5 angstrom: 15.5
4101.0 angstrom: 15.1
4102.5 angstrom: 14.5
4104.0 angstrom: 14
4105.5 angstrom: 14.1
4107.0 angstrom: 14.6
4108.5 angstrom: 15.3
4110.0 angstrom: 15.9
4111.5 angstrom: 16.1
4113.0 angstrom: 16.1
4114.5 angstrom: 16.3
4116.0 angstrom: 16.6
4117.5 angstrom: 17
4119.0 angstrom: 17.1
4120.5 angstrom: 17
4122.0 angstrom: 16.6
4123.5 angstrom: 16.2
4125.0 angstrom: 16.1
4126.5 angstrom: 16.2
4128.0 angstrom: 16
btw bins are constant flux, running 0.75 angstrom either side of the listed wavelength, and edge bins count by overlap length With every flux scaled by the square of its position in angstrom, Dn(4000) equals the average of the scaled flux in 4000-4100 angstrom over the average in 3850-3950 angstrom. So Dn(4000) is 1.76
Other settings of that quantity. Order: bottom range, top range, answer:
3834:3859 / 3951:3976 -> 1.26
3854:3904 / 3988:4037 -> 1.67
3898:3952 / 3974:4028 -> 1.60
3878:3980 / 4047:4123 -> 1.74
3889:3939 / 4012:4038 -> 1.71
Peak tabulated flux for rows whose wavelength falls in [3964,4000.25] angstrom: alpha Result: 15.6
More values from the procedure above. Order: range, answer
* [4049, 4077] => 16.9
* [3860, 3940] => 12.6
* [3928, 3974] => 12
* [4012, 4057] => 17.5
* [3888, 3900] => 11.7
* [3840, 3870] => 10.6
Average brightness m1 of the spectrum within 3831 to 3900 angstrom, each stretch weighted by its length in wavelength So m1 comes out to 9.22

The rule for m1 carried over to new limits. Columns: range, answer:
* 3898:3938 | 10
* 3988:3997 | 15.4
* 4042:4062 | 15.5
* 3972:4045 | 15.1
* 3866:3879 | 9.93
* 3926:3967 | 8.97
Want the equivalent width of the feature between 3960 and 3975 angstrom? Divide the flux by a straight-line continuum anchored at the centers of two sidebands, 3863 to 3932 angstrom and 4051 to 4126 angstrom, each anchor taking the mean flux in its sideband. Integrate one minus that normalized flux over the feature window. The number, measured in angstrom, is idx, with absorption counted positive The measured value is 4.9 angstrom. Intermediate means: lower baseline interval 10.4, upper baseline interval 16.1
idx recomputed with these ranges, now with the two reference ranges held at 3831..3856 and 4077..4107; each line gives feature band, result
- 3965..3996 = 1.02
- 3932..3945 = 4.35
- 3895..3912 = -3.25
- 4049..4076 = -1.55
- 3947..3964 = 0.89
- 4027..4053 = -2.40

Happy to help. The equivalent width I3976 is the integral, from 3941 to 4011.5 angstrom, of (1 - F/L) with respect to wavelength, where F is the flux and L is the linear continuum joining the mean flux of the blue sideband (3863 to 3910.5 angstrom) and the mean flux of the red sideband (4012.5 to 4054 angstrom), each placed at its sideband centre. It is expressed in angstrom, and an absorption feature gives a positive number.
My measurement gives 8.6 angstrom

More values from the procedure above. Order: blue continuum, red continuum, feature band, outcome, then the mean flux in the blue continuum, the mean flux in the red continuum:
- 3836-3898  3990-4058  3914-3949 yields 9.2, 9.4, 15.9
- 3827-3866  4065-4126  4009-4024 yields -3.4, 8.05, 16.2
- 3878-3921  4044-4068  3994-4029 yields -4.7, 11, 15.6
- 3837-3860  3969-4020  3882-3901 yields -1.1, 8.38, 14.3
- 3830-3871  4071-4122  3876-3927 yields -4.1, 8.4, 16.2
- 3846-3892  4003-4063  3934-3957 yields 5.8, 9.77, 16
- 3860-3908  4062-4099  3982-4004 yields -1.8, 10.4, 16.5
